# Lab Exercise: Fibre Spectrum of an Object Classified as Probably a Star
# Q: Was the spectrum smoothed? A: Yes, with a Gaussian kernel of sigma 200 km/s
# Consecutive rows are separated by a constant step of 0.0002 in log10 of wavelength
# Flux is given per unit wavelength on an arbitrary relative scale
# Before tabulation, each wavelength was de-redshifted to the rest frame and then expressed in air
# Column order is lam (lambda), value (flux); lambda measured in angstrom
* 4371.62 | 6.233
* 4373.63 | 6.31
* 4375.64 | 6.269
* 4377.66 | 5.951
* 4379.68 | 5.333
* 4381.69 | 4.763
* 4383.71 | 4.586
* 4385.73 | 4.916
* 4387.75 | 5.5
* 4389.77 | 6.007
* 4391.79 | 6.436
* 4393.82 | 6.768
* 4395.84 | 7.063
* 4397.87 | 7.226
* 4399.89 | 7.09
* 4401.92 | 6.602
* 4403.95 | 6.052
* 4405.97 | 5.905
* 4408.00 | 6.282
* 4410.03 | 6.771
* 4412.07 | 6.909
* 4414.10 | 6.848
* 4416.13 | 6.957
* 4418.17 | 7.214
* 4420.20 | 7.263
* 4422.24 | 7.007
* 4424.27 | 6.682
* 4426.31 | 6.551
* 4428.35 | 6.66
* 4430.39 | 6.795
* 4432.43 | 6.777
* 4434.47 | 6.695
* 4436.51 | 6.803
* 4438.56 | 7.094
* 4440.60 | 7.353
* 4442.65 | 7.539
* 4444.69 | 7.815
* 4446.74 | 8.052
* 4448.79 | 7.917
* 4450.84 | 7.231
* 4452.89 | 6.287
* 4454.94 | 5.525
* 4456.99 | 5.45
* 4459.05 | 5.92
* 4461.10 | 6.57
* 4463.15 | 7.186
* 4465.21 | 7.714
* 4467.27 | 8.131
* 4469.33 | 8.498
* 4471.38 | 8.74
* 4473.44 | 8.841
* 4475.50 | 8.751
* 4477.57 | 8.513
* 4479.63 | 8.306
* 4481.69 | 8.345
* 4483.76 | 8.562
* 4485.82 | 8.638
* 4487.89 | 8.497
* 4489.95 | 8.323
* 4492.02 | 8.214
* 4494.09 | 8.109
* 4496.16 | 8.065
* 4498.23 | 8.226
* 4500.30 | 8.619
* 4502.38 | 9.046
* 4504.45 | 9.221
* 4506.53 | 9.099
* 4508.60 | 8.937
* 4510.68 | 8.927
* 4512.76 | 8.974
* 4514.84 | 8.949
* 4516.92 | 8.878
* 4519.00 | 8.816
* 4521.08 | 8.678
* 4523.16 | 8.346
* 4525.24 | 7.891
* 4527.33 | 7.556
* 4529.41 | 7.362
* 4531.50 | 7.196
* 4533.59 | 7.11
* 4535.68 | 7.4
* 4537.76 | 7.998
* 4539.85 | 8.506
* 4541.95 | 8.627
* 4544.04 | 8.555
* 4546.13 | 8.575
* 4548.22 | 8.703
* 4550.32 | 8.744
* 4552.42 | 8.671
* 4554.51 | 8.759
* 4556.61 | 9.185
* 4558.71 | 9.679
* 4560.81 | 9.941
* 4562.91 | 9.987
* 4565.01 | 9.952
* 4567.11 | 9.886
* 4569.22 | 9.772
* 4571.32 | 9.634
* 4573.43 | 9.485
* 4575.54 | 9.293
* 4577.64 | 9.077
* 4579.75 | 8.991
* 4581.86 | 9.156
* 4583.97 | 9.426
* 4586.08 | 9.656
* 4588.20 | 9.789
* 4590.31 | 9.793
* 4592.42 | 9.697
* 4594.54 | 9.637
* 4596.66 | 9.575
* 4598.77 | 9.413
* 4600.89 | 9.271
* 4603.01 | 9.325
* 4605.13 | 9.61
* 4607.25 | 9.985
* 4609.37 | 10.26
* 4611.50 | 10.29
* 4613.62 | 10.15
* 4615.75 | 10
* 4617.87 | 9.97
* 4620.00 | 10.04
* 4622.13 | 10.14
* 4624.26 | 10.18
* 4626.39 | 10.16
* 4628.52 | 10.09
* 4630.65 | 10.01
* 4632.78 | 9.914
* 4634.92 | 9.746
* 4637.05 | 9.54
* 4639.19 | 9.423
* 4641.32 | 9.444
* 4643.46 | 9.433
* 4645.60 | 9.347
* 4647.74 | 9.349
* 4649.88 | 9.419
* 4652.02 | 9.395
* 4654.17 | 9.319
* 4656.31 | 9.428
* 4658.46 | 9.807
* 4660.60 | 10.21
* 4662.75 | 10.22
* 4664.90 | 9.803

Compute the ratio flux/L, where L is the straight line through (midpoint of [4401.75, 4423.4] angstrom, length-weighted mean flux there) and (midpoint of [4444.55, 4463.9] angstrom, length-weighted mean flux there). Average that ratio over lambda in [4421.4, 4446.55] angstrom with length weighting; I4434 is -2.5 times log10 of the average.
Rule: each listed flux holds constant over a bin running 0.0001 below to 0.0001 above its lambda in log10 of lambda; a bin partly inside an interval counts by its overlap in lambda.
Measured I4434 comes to -0.05 mag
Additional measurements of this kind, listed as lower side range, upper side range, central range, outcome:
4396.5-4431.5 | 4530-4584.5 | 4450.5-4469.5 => 0.106 mag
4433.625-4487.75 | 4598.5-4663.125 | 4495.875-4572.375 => -0.025 mag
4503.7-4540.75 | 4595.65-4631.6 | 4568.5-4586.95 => -0.011 mag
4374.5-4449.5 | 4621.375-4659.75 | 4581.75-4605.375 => -0.058 mag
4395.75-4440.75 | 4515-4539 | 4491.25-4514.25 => -0.129 mag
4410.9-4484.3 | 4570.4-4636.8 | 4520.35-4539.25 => 0.114 mag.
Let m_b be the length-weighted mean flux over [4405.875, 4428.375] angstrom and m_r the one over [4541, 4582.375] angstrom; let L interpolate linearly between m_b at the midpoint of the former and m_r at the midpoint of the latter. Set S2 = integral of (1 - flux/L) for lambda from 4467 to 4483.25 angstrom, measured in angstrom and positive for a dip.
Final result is -1.6 angstrom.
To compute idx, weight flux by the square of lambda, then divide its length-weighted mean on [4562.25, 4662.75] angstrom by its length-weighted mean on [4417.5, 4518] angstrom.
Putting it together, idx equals 1.32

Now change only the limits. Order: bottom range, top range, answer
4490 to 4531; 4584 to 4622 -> 1.20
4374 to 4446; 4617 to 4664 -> 1.65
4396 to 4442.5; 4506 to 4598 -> 1.39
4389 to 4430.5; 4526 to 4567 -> 1.36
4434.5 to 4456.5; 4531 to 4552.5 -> 1.20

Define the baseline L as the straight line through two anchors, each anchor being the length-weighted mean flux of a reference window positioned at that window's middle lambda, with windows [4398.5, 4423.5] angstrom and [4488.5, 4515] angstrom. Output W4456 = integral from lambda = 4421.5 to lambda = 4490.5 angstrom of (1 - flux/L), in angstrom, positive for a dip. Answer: 2.2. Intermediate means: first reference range 6.75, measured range 7.46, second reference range 8.66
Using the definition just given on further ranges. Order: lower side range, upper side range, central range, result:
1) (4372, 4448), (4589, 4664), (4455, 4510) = -3.48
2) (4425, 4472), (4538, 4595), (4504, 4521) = -1.39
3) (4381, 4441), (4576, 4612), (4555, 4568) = -1.00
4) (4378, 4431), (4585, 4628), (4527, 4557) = 1.92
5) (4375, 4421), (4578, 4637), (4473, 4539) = -2.60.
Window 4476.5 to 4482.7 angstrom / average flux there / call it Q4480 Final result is 8.39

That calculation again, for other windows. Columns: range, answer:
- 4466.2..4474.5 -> 8.55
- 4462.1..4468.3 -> 7.67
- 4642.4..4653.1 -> 9.38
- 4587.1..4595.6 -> 9.72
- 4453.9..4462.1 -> 5.86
